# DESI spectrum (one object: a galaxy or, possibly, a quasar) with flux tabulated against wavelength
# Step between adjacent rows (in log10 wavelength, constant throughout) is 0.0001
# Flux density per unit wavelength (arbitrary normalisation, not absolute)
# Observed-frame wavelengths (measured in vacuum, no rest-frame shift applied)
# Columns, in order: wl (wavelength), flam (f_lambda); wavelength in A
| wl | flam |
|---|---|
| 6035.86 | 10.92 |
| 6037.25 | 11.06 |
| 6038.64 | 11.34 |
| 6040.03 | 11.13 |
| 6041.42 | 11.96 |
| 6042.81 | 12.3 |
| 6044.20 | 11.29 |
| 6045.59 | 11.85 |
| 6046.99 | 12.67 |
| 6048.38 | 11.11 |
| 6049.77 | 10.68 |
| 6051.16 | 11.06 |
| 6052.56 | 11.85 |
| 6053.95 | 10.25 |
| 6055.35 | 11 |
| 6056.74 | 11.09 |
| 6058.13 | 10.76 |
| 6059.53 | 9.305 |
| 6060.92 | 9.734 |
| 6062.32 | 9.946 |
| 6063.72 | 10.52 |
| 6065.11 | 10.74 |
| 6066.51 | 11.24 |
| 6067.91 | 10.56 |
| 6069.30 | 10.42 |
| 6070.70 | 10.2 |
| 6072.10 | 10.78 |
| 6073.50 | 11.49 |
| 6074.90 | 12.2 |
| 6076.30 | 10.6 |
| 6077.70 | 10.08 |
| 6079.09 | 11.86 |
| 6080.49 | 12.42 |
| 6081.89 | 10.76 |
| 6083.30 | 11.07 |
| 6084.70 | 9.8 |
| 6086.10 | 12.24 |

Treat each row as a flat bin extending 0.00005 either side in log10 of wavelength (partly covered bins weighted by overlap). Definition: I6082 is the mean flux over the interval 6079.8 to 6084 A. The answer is 11.4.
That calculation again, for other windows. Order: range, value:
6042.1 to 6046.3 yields 11.8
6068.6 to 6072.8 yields 10.5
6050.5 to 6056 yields 11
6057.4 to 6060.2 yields 10.1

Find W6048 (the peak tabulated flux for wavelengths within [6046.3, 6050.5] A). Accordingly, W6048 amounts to 12.67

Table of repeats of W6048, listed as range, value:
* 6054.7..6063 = 11.09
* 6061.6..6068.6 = 11.24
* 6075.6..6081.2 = 12.42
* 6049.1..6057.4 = 11.85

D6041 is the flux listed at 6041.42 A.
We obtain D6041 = 11.96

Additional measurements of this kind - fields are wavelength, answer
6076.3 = 10.6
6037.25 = 11.06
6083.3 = 11.07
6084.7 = 9.8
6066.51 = 11.24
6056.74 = 11.09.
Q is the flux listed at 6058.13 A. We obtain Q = 10.76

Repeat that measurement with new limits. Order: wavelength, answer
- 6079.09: 11.86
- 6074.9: 12.2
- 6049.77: 10.68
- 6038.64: 11.34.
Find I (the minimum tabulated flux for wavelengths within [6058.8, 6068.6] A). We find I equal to 9.305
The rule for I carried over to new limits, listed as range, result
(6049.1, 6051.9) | 10.68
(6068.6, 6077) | 10.2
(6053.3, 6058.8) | 10.25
